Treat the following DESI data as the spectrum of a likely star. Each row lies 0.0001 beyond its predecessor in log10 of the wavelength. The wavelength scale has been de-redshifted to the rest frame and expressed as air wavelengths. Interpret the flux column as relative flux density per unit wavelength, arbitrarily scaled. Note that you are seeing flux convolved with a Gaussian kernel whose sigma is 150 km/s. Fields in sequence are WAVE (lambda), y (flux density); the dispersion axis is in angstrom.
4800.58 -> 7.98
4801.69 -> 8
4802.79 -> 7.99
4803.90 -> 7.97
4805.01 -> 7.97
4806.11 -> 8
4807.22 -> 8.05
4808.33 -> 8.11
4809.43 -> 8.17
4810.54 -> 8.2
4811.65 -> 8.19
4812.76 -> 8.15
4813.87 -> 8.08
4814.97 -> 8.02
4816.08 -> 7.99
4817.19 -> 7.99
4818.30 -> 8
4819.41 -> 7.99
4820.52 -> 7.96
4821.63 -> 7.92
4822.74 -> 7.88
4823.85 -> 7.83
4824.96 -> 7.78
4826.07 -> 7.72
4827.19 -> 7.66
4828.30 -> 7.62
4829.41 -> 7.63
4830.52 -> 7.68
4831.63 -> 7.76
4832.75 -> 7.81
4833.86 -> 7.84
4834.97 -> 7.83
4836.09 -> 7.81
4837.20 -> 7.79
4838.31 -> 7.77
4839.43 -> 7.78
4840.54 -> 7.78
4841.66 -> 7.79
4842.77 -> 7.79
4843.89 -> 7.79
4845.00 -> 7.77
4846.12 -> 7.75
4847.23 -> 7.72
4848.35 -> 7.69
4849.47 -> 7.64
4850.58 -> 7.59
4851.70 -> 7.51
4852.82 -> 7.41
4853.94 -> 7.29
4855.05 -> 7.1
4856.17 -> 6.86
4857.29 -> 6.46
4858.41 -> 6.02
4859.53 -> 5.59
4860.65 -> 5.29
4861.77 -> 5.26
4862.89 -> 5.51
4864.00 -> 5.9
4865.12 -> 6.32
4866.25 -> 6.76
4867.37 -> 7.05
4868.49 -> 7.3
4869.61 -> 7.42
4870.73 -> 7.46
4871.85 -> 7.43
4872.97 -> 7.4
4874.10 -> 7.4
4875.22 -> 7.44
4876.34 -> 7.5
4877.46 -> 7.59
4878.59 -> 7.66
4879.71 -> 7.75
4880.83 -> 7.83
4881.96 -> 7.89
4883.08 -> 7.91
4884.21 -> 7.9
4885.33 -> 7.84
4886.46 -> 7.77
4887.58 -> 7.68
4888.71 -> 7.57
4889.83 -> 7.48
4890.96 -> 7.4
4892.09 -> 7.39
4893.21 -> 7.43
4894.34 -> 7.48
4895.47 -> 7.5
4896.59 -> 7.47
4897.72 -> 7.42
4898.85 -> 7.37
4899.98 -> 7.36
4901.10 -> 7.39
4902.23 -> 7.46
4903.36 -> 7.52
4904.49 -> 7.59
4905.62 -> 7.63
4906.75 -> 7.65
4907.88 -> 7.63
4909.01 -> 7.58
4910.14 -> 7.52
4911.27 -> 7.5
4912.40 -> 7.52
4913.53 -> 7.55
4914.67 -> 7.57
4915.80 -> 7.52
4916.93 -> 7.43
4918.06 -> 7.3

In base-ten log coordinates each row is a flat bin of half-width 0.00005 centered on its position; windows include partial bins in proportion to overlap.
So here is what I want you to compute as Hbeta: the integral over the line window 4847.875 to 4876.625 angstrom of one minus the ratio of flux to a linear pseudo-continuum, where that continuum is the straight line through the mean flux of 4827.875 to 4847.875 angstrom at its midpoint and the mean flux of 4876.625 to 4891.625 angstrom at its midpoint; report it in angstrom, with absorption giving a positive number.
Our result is 3.24 angstrom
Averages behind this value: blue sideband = 7.76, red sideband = 7.7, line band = 6.86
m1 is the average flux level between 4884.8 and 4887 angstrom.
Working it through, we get 7.79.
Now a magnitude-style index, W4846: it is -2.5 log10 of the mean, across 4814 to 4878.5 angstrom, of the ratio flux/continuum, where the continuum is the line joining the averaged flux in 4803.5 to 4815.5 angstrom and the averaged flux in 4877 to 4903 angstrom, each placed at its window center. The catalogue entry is 0.07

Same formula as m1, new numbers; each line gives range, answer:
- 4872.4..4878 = 7.47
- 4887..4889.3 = 7.65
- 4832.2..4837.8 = 7.83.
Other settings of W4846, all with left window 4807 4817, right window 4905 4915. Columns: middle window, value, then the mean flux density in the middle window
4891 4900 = 0.03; 7.43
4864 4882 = 0.06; 7.32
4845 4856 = 0.05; 7.51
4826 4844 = 0.03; 7.75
